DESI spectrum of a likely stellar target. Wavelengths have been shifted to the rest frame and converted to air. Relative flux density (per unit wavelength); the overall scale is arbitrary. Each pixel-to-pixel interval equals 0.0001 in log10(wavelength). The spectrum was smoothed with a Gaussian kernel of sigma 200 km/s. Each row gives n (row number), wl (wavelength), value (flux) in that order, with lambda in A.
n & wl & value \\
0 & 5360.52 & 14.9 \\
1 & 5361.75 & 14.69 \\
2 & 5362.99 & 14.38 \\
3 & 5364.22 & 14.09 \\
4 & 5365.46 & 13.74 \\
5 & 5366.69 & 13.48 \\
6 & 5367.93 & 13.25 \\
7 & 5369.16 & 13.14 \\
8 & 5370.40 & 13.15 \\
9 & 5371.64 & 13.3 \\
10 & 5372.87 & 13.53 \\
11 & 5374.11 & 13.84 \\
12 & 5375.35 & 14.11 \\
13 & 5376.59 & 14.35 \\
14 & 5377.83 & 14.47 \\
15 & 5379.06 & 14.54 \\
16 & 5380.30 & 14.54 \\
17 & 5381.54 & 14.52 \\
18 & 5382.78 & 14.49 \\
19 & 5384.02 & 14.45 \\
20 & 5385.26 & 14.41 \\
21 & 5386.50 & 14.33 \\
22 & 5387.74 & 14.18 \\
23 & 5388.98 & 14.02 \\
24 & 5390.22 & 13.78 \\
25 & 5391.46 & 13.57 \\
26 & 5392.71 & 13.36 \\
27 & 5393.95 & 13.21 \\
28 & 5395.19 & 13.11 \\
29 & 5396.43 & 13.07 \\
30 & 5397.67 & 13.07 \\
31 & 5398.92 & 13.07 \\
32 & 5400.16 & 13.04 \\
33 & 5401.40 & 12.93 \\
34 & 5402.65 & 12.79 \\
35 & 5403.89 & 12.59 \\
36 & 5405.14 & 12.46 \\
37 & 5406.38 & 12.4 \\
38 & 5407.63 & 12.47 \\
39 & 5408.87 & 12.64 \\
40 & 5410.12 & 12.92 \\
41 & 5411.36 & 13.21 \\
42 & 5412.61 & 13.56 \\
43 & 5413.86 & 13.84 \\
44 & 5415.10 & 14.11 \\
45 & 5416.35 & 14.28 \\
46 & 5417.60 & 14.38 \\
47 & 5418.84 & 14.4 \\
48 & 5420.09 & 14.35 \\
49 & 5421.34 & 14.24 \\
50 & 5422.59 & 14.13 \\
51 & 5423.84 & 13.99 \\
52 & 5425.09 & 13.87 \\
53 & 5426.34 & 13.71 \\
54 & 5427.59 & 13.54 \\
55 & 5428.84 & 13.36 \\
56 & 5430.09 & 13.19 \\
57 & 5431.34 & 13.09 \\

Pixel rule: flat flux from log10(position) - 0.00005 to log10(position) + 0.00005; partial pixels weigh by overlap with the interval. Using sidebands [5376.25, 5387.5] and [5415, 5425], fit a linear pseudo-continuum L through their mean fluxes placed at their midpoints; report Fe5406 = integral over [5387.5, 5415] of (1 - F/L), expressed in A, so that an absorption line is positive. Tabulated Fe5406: 2.3 A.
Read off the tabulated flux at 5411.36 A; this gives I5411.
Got 13.21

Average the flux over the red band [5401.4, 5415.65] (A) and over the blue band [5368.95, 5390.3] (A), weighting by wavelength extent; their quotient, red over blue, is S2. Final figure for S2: 0.9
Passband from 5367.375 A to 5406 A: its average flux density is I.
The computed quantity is 13.6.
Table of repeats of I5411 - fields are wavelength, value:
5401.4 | 12.93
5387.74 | 14.18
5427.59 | 13.54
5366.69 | 13.48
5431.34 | 13.09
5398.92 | 13.07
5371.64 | 13.3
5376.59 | 14.35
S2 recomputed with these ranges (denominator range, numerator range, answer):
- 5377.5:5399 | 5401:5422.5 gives 0.96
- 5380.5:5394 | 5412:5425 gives 1.00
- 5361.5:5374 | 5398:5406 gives 0.94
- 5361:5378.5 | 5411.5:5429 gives 1.01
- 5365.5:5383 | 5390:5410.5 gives 0.93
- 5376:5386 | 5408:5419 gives 0.94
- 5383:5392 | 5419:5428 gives 0.99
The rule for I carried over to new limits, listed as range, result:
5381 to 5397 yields 13.9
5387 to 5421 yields 13.4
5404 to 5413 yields 12.8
